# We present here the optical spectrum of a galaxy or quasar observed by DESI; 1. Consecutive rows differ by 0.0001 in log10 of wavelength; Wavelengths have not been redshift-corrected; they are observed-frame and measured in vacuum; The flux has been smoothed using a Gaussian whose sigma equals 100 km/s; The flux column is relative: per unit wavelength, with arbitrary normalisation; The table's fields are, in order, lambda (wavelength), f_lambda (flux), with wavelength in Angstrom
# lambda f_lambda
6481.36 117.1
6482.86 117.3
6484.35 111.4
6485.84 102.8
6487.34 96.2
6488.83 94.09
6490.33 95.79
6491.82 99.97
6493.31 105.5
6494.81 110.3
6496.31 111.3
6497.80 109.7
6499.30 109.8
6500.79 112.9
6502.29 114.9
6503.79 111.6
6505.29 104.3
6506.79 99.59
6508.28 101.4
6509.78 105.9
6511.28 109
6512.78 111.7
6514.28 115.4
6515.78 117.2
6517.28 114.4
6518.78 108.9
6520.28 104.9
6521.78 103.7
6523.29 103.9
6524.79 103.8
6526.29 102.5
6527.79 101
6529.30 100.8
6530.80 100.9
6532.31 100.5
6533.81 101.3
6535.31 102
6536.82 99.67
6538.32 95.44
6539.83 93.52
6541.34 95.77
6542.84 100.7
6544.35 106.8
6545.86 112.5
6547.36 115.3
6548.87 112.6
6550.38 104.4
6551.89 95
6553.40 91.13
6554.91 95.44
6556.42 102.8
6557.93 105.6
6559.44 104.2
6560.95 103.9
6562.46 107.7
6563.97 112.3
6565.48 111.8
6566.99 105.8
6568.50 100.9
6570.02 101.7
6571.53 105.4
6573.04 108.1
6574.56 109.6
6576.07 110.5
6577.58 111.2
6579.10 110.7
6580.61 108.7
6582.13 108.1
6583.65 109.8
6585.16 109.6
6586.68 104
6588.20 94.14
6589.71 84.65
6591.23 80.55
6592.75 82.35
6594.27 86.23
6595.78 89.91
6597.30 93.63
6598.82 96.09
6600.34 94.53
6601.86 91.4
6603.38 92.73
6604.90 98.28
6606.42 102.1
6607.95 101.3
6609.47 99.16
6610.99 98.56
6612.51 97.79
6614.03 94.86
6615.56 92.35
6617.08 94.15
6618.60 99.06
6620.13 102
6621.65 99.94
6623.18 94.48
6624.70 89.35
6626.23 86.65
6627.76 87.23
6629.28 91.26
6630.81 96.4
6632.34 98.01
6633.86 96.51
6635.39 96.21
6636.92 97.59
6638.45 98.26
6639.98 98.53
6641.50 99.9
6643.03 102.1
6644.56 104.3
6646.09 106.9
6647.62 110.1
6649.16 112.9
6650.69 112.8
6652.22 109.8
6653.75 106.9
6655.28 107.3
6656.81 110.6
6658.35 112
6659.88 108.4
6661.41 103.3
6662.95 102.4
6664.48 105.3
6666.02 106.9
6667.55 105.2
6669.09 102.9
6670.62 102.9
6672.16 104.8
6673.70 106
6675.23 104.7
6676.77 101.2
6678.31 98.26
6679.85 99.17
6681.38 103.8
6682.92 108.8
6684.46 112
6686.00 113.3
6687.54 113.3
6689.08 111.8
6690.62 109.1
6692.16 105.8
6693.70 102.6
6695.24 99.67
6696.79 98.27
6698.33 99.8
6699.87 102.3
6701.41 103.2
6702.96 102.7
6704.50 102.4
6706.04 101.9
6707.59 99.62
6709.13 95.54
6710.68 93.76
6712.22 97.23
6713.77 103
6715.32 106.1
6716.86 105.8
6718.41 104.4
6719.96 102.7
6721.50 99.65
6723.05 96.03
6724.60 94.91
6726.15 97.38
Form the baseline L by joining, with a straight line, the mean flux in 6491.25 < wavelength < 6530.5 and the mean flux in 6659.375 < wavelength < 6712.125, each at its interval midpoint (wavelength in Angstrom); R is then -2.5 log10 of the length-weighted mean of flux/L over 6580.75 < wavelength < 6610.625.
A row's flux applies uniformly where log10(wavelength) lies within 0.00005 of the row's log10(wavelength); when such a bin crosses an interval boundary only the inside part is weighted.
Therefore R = 0.10 mag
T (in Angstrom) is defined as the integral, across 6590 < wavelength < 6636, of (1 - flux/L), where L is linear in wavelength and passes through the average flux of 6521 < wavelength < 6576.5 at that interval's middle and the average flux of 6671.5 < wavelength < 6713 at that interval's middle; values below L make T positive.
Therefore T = 4.2 Angstrom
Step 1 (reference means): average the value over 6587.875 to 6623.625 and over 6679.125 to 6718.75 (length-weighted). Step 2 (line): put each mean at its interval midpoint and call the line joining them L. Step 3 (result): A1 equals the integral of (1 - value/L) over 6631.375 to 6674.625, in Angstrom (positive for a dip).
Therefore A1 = -2.4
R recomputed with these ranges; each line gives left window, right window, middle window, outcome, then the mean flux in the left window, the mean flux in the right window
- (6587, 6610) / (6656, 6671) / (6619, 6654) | 0.008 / 92.6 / 106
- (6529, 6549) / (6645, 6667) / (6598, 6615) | 0.095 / 102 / 108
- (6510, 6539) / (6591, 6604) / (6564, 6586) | -0.144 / 105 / 90.1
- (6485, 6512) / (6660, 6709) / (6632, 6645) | 0.059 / 105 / 104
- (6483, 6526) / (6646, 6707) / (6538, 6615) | 0.057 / 107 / 106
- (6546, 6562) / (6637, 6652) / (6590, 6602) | 0.170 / 103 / 105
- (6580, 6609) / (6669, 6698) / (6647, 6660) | -0.082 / 96.2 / 105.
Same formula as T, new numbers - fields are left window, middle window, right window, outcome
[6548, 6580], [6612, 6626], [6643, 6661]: 1.6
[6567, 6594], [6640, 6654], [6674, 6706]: -0.4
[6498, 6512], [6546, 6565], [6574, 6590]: 0.4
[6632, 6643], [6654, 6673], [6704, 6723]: -1.3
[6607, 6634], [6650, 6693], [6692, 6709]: -3.3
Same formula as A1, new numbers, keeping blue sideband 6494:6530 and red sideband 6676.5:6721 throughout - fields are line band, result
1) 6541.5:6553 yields 0.1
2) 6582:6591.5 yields 0.6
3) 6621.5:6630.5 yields 1.2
